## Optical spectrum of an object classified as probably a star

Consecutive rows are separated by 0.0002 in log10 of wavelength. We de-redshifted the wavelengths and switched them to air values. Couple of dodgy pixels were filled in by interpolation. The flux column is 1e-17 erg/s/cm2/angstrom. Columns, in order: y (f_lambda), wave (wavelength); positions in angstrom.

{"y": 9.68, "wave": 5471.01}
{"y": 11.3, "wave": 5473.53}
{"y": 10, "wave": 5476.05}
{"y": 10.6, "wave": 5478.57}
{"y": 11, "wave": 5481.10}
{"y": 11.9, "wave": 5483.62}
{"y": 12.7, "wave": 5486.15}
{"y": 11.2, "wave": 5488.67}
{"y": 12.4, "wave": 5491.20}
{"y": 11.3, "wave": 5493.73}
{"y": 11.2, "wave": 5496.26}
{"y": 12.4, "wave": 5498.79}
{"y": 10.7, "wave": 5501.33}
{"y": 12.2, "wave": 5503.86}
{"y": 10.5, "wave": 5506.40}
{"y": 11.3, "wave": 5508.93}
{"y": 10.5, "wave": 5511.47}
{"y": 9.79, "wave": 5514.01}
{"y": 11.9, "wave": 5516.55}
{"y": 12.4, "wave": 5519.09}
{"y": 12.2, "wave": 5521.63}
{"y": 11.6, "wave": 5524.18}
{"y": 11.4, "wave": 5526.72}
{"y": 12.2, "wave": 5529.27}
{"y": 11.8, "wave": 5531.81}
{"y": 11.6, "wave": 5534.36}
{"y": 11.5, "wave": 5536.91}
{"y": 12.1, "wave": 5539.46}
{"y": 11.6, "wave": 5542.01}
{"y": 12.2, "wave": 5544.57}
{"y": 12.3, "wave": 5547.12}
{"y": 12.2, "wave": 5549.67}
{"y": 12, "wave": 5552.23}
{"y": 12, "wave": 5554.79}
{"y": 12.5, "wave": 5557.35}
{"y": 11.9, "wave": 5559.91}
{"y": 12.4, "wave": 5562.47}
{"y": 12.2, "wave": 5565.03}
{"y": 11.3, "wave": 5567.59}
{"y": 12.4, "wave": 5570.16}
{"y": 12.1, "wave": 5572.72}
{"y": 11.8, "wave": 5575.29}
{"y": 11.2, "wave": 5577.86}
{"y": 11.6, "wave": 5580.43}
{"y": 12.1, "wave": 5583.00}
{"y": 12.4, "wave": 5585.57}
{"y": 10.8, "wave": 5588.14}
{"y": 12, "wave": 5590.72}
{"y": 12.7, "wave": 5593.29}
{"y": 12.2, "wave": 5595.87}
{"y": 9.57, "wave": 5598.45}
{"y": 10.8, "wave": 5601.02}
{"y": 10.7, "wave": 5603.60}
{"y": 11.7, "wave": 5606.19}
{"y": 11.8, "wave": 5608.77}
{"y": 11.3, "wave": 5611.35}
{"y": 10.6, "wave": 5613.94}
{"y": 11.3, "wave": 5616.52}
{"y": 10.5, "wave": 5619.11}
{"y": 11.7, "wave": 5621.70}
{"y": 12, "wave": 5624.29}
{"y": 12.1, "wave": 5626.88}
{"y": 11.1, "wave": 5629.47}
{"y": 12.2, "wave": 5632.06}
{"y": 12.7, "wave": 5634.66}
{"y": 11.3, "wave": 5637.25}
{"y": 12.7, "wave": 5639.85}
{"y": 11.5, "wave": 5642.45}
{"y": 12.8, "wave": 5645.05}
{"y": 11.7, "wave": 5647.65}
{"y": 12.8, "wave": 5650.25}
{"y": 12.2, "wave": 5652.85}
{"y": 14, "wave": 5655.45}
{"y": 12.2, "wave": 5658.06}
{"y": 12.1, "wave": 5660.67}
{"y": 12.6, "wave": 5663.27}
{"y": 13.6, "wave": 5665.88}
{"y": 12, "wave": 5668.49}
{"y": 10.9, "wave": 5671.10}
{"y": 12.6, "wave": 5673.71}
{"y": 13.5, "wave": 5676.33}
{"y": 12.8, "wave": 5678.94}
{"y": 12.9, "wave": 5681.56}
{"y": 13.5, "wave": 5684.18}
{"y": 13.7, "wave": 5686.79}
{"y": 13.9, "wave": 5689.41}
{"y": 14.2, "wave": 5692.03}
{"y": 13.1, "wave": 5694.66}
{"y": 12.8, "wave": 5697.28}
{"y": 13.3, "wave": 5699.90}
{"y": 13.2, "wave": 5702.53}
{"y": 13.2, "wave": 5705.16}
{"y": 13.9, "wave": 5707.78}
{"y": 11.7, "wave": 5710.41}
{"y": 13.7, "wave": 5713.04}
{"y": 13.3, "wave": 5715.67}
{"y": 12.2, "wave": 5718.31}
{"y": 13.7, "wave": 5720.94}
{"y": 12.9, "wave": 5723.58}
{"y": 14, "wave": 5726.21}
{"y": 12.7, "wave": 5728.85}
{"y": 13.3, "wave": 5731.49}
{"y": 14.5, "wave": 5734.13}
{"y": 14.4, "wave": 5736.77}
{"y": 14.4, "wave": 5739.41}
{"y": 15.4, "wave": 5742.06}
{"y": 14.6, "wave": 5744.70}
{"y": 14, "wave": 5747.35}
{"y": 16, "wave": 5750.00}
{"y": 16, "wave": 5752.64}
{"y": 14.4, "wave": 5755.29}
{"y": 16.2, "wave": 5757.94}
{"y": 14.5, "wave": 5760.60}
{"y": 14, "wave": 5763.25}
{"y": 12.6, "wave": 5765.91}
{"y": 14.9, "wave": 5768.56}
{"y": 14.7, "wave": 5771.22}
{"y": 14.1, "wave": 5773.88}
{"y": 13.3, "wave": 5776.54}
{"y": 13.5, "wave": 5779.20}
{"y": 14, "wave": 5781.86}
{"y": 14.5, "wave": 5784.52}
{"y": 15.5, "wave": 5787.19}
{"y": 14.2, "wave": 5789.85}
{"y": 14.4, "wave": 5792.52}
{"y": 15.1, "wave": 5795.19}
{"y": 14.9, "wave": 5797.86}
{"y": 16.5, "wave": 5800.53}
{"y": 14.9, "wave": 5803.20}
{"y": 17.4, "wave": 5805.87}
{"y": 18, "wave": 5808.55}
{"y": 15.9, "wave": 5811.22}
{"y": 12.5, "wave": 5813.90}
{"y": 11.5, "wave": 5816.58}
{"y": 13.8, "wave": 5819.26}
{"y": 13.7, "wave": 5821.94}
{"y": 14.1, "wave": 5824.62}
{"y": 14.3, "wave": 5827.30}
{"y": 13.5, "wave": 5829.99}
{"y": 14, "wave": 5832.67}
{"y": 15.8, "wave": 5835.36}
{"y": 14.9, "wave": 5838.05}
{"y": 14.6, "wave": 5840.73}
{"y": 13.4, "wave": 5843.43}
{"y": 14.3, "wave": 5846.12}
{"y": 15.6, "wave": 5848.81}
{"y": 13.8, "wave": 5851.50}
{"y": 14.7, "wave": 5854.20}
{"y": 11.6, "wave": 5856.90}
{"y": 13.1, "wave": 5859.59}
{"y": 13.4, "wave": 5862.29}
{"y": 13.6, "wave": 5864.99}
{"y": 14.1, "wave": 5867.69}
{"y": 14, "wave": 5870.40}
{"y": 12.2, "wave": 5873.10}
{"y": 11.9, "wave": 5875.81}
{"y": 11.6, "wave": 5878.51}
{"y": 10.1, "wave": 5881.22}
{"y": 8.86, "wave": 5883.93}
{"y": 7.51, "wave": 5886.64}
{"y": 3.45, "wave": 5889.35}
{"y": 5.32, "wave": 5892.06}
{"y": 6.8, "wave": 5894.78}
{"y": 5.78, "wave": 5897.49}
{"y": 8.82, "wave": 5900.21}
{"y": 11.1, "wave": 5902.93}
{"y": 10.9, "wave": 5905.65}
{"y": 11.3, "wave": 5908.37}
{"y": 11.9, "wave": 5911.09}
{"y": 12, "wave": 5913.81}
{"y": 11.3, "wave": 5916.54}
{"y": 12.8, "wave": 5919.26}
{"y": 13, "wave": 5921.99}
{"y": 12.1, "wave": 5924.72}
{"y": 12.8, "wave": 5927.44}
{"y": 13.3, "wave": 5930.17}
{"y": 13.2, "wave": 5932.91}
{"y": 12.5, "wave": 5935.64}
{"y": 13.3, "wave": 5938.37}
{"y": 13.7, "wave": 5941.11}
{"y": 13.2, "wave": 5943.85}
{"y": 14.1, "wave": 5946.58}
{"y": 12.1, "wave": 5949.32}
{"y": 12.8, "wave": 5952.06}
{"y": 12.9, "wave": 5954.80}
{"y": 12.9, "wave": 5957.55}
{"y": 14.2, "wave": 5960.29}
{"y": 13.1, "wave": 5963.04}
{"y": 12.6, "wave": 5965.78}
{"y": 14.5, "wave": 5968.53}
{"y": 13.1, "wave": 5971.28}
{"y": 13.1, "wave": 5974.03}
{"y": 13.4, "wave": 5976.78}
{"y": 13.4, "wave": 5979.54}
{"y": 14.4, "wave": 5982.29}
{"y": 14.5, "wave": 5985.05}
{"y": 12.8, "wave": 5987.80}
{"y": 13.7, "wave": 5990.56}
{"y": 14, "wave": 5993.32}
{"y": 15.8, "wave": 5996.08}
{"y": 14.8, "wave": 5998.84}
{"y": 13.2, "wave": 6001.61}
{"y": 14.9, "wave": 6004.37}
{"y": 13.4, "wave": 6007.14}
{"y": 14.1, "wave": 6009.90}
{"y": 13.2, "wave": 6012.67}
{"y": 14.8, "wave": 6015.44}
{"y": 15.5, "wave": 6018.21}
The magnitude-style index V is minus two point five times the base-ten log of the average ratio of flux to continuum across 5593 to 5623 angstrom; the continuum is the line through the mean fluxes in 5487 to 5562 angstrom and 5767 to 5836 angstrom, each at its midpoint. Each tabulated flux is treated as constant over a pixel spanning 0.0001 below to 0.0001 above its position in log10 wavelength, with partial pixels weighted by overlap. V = 0.13 mag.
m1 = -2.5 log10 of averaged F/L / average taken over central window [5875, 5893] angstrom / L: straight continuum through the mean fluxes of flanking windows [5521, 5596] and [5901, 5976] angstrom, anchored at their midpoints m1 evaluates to 0.45 mag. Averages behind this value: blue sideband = 11.9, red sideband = 12.7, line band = 8.36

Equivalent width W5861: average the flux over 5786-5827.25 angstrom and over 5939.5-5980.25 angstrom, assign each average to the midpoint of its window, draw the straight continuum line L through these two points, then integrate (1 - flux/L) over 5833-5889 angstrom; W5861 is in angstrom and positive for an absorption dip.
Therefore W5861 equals 5.8 angstrom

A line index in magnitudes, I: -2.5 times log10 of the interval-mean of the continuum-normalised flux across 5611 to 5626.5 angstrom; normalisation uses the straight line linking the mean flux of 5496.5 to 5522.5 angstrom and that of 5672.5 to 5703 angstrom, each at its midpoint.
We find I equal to 0.12 mag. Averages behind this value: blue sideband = 11.4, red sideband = 13.3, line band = 11.3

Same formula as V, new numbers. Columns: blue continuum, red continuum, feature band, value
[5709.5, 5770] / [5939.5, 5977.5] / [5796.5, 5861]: -0.05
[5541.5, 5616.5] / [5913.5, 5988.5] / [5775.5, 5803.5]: -0.17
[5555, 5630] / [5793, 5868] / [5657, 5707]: -0.03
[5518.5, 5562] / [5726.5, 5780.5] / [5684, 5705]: 0.02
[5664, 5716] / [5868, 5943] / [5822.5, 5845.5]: -0.23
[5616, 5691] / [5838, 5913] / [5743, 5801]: -0.23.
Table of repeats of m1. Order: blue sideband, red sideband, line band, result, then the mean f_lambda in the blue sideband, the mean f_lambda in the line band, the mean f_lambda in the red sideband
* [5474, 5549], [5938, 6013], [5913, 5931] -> 0.077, 11.5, 12.5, 13.6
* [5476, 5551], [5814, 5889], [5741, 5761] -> -0.205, 11.6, 15.2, 13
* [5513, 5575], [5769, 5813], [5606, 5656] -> 0.099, 11.9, 11.9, 15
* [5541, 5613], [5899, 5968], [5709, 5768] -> -0.160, 11.8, 14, 12.5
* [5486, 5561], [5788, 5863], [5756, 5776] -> -0.037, 11.7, 14.4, 14.4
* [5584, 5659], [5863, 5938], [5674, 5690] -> -0.151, 11.8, 13.3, 10.9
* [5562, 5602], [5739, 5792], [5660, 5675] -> 0.061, 11.7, 12.3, 14.5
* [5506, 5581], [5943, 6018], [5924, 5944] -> 0.038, 11.8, 13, 13.7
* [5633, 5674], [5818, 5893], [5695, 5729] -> -0.062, 12.3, 13.1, 12.6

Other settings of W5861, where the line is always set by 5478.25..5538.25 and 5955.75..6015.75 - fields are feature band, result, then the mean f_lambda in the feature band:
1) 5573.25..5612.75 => 1.3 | 11.5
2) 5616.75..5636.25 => 0.6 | 11.7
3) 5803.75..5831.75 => -3.2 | 14.5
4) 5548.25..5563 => -0.5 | 12.2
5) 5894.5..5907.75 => 4.4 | 8.98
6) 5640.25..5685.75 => -1.2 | 12.6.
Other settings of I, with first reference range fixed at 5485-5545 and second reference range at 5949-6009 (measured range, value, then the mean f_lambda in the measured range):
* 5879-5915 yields 0.447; 8.81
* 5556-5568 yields -0.028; 12.1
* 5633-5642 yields -0.001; 12.2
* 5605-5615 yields 0.061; 11.4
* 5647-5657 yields -0.046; 12.7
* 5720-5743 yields -0.110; 13.9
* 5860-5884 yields 0.065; 12.4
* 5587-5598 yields 0.017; 11.8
